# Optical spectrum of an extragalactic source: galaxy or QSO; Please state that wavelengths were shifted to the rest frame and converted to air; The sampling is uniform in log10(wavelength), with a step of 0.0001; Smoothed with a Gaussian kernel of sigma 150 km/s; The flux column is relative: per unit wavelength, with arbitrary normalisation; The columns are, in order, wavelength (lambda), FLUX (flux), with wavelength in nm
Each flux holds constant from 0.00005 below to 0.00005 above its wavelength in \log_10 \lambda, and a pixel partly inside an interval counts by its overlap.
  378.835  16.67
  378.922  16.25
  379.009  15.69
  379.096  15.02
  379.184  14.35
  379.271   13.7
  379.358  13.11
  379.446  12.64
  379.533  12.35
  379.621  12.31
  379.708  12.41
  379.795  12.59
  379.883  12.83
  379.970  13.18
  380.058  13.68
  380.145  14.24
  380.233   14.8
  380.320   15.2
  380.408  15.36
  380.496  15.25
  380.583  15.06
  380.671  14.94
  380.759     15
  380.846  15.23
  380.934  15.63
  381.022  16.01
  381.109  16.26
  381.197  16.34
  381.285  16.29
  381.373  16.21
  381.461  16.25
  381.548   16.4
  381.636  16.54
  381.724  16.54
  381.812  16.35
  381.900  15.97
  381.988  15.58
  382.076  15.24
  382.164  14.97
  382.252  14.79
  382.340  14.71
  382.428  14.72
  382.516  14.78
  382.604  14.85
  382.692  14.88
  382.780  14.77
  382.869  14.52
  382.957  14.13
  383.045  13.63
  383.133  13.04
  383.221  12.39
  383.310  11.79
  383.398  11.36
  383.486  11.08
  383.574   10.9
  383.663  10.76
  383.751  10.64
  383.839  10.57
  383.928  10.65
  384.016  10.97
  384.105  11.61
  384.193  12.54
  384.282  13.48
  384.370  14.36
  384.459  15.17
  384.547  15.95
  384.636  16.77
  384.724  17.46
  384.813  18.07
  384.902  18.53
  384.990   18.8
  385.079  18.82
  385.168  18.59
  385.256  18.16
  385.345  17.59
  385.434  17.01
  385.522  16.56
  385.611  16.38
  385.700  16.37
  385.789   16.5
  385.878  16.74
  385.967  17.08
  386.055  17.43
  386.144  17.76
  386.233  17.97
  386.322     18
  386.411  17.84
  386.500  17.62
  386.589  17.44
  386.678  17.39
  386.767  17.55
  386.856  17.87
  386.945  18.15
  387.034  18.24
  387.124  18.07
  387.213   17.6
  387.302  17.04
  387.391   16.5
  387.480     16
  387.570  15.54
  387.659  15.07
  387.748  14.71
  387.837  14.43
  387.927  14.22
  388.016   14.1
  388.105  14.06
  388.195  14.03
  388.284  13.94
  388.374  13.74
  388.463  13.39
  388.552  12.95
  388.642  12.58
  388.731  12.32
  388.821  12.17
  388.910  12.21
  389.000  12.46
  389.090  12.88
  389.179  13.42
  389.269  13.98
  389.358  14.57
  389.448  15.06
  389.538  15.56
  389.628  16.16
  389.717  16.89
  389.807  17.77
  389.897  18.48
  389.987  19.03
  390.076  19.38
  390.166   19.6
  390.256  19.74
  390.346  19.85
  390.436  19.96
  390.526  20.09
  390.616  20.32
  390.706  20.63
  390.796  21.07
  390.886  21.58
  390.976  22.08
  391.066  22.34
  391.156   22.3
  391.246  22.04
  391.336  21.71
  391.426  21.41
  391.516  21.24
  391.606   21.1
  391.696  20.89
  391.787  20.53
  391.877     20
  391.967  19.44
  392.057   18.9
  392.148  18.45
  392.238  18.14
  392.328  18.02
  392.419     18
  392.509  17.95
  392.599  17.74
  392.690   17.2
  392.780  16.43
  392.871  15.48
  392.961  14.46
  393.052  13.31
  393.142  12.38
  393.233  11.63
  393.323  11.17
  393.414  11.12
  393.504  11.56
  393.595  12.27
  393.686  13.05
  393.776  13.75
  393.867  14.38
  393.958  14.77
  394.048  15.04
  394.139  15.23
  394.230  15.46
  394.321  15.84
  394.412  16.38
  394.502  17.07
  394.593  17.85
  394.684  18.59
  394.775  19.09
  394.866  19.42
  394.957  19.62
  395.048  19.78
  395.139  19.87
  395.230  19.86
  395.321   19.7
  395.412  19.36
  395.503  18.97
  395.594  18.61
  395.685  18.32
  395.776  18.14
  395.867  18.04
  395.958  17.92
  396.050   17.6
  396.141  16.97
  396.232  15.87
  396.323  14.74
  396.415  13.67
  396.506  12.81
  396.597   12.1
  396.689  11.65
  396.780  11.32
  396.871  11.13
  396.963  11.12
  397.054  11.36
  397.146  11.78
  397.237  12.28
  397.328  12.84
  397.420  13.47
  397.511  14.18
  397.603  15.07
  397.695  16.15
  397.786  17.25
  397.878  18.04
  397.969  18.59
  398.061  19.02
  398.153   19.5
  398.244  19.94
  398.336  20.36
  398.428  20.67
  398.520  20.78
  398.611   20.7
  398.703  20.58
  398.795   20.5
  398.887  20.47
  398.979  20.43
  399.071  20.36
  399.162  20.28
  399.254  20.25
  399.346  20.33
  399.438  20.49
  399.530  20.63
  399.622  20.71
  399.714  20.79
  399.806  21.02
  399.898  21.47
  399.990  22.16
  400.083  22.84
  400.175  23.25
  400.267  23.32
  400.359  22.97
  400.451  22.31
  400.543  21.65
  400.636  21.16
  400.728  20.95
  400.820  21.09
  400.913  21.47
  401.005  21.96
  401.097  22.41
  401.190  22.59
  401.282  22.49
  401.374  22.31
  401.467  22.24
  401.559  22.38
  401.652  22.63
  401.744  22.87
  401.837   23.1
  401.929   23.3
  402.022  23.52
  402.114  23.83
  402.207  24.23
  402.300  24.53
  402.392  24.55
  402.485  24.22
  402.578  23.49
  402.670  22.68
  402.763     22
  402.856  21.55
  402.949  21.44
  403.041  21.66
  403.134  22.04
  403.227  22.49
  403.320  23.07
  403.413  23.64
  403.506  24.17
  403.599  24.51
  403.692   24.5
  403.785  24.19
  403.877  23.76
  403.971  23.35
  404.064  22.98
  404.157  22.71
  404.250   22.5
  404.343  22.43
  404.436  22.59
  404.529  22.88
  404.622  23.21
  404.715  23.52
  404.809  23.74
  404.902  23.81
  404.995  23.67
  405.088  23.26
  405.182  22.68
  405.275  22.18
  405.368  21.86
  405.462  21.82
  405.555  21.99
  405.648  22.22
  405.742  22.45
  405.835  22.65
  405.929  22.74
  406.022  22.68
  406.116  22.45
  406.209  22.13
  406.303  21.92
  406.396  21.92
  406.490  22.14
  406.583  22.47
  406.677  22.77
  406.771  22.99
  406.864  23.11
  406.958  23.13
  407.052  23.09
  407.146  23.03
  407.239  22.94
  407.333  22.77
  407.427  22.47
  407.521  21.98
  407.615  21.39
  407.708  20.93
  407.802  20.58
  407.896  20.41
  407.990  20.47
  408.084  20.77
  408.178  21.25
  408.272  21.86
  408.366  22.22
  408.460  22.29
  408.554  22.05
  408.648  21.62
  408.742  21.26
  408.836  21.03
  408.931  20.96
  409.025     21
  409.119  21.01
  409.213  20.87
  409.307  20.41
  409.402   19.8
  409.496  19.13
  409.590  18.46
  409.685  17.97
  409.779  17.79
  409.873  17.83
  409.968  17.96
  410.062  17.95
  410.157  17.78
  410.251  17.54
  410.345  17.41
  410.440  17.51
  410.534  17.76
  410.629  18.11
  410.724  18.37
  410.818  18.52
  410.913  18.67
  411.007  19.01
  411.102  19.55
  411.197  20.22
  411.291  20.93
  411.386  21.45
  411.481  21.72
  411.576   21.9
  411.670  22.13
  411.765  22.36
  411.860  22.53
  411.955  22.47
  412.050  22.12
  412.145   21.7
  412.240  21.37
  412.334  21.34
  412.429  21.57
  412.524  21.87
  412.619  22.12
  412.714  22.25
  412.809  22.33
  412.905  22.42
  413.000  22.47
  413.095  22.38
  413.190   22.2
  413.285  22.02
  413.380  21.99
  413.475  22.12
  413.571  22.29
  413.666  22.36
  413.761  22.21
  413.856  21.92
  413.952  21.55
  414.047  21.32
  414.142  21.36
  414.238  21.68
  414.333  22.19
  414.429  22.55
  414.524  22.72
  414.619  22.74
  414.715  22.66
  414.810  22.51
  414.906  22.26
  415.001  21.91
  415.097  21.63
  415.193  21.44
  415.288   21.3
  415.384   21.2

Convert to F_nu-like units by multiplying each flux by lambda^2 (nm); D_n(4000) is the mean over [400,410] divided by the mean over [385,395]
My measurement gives 1.42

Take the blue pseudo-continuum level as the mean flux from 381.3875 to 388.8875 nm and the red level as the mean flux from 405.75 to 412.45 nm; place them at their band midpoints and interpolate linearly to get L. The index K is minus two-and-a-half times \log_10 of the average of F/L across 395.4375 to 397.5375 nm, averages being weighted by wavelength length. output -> 0.22 mag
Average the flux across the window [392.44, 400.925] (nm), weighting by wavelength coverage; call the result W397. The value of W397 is 17.4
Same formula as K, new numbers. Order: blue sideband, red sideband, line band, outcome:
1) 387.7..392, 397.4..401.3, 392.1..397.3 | 0.20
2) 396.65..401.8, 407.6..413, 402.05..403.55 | -0.17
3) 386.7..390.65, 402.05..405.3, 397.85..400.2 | 0.02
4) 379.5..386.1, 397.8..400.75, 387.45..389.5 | 0.22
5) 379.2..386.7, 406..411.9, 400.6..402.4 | -0.19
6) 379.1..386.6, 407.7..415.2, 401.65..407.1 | -0.18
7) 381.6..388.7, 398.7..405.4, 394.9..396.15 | 0.05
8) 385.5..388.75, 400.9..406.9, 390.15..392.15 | -0.17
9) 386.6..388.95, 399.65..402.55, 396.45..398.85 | 0.29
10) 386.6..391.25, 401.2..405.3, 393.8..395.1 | 0.13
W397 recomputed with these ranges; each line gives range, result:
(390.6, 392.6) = 20.3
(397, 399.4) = 17.9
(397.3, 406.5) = 21.7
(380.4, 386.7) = 15.3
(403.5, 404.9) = 23.4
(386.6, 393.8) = 16.7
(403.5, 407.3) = 22.9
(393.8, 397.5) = 15.9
